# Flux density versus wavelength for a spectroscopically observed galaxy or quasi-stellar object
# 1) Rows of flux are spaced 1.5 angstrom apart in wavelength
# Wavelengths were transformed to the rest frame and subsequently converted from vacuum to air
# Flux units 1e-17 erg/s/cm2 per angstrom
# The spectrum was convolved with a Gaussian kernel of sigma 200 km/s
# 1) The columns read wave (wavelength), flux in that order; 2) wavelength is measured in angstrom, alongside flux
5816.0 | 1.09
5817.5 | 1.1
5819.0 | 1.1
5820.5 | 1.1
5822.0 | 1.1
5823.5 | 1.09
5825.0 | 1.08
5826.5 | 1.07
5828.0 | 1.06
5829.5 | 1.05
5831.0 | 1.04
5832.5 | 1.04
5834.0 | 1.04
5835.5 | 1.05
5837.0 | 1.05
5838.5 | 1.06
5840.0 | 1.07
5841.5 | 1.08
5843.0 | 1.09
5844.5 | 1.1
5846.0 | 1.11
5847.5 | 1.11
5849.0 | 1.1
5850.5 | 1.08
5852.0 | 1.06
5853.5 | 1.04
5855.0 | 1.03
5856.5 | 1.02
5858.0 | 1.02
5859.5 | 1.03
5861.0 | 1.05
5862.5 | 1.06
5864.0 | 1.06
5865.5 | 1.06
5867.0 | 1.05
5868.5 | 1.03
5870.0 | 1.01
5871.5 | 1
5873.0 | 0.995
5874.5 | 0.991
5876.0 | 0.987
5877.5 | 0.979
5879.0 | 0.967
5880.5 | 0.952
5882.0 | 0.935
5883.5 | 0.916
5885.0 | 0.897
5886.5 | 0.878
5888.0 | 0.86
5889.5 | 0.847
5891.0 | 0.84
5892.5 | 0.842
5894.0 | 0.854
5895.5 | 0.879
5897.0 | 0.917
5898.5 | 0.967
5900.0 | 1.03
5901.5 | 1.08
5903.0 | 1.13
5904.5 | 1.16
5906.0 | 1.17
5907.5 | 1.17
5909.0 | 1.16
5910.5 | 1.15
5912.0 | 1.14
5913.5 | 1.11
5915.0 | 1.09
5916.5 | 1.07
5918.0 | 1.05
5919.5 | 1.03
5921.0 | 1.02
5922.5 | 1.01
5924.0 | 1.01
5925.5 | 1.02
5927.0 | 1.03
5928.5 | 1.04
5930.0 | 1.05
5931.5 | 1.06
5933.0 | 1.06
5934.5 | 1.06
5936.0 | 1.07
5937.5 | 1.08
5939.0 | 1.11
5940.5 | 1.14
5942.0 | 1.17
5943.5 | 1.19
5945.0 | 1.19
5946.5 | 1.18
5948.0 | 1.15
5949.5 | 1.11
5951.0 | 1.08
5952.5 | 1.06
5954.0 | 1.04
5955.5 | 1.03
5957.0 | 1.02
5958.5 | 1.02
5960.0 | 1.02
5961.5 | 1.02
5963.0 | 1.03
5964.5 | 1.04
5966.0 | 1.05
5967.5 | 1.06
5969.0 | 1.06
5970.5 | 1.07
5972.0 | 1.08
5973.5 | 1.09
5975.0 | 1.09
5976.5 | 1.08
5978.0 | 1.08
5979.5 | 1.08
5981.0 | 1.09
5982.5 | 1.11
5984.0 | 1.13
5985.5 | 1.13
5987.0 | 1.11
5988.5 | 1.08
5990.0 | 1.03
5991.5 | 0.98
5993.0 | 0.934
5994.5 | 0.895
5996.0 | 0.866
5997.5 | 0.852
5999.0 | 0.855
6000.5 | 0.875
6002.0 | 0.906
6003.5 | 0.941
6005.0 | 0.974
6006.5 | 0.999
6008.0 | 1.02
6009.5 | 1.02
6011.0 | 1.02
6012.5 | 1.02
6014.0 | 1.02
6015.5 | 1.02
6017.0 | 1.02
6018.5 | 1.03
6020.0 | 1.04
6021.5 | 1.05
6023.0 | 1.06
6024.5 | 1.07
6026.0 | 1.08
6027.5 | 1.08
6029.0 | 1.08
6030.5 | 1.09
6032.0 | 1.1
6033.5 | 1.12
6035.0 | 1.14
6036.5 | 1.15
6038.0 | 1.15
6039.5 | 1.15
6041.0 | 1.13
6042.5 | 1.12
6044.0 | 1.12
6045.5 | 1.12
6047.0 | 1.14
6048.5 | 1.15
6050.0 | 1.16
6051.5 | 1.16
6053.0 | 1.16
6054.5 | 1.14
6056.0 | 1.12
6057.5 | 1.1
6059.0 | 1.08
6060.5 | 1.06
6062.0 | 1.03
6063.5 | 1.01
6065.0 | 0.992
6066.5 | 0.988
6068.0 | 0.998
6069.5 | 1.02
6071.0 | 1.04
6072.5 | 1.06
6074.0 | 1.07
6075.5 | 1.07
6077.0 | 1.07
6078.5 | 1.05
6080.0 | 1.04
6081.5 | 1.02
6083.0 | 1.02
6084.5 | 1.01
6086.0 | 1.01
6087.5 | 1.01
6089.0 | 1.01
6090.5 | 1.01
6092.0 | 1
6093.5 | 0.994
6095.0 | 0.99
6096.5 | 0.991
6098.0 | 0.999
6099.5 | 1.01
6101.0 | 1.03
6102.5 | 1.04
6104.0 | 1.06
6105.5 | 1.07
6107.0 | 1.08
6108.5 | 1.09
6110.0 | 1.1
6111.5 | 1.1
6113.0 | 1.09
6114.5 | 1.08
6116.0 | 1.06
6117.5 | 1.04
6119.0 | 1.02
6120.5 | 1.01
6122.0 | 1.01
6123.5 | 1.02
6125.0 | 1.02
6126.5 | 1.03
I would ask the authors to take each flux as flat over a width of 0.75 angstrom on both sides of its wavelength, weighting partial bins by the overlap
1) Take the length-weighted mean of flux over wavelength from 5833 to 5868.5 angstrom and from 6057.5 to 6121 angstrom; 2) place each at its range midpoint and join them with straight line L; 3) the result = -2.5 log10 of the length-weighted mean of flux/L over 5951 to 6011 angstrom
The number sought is 0.028 mag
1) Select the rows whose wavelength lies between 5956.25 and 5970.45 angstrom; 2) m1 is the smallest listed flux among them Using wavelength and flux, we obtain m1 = 1.02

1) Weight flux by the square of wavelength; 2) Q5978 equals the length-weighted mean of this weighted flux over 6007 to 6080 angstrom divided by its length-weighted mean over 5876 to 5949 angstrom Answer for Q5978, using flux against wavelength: 1.09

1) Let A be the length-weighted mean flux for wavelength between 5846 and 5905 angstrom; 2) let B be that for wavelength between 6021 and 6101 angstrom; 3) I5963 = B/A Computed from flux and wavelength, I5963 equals 1.07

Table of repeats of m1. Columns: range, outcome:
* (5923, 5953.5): 1.01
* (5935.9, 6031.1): 0.852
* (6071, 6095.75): 0.99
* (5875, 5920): 0.84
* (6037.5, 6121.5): 0.988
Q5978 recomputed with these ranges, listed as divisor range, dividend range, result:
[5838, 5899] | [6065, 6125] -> 1.12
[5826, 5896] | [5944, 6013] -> 1.07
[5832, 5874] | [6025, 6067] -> 1.12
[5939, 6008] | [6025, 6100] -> 1.05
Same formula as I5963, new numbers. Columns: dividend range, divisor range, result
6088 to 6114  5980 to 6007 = 1.05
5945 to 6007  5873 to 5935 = 1.02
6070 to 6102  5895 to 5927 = 0.96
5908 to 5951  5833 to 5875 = 1.04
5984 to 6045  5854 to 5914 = 1.03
